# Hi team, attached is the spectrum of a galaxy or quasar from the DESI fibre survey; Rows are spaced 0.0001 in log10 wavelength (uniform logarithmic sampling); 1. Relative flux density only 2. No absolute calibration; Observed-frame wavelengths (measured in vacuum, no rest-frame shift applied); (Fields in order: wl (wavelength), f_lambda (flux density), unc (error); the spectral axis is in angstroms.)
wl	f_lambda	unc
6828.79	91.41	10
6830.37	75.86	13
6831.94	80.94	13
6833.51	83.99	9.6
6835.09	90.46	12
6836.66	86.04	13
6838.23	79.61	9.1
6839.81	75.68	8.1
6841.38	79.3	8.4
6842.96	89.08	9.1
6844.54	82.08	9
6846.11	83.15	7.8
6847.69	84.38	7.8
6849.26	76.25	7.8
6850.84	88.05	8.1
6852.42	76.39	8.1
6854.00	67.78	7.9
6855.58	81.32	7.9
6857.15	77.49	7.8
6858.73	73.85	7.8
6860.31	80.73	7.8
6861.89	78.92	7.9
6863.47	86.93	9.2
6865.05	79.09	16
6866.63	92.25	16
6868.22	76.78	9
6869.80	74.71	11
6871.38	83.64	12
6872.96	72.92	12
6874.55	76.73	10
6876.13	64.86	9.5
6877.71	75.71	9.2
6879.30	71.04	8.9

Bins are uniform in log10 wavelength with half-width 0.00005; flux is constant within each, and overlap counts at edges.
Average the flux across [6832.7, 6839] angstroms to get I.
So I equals 85.1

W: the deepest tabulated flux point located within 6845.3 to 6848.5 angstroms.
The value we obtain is 83.15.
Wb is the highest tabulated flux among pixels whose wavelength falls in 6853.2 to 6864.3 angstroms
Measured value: 86.93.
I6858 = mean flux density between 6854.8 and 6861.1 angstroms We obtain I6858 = 78.4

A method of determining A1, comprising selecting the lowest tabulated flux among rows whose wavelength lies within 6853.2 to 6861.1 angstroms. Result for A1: 67.78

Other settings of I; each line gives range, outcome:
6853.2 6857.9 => 75.6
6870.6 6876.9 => 74.5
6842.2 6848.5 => 84.7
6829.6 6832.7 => 78.5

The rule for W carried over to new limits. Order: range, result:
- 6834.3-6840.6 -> 75.68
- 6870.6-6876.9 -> 64.86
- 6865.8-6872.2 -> 74.71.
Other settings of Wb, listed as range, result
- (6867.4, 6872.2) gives 83.64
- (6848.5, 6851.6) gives 88.05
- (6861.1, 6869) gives 92.25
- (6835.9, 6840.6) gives 86.04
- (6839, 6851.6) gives 89.08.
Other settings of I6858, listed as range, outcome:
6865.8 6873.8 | 79.9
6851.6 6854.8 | 72.1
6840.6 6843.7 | 84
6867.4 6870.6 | 75.8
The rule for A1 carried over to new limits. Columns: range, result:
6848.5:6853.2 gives 76.25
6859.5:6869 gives 76.78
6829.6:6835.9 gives 75.86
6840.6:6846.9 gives 79.3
